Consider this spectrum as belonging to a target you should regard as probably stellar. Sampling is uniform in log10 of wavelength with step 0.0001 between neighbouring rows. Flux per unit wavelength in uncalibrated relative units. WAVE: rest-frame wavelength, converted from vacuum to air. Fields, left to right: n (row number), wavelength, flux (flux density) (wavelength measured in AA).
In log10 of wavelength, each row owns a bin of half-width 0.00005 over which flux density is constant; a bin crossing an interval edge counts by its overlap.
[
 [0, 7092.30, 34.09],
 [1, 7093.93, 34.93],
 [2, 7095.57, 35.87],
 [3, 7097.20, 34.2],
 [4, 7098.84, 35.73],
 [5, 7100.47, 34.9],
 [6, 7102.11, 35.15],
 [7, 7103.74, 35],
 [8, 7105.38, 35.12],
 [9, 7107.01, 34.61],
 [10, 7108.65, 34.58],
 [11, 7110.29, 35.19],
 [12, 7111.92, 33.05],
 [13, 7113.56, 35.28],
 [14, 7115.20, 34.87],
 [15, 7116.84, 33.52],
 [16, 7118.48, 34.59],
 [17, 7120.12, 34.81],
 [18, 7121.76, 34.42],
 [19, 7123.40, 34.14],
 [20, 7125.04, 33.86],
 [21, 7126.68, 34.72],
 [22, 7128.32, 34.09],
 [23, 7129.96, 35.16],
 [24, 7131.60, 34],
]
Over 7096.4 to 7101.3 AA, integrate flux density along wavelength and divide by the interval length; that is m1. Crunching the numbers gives 34.9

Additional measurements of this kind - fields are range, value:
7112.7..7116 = 35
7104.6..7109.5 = 34.8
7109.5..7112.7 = 34.2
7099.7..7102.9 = 35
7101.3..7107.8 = 35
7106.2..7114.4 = 34.5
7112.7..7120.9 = 34.6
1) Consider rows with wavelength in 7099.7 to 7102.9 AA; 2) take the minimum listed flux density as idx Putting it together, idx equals 34.9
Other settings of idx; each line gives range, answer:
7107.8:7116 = 33.05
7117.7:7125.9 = 33.86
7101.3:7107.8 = 34.61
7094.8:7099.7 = 34.2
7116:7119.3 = 33.52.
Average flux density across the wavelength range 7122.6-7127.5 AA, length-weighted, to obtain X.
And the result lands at 34.3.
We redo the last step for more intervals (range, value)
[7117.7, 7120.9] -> 34.7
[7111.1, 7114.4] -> 34.2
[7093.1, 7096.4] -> 35.4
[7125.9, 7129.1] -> 34.4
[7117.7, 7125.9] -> 34.4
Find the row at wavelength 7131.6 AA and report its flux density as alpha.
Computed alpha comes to 34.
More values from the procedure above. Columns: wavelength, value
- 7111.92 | 33.05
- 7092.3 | 34.09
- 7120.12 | 34.81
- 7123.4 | 34.14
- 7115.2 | 34.87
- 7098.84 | 35.73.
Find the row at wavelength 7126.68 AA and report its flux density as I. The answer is 34.72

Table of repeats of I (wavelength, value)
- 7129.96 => 35.16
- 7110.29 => 35.19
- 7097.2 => 34.2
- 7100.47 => 34.9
